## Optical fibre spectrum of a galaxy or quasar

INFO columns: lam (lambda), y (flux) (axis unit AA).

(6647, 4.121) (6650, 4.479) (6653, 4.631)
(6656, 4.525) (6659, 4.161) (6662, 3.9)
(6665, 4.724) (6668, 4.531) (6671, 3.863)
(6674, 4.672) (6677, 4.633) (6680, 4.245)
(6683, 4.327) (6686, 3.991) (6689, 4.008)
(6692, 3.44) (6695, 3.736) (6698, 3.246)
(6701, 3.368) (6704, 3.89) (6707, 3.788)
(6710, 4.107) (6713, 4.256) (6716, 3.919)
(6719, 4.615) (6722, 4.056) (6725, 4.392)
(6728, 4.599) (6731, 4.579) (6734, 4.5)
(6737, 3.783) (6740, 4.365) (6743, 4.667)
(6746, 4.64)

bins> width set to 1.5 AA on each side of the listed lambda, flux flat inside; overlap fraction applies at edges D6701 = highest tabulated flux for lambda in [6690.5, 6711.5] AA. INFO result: 4.107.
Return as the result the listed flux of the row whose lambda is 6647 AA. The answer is 4.121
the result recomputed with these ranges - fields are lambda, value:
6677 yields 4.633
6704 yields 3.89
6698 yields 3.246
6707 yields 3.788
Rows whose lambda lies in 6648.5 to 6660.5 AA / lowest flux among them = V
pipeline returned 4.161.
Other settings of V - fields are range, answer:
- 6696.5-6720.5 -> 3.246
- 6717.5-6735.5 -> 4.056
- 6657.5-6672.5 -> 3.863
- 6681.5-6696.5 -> 3.44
